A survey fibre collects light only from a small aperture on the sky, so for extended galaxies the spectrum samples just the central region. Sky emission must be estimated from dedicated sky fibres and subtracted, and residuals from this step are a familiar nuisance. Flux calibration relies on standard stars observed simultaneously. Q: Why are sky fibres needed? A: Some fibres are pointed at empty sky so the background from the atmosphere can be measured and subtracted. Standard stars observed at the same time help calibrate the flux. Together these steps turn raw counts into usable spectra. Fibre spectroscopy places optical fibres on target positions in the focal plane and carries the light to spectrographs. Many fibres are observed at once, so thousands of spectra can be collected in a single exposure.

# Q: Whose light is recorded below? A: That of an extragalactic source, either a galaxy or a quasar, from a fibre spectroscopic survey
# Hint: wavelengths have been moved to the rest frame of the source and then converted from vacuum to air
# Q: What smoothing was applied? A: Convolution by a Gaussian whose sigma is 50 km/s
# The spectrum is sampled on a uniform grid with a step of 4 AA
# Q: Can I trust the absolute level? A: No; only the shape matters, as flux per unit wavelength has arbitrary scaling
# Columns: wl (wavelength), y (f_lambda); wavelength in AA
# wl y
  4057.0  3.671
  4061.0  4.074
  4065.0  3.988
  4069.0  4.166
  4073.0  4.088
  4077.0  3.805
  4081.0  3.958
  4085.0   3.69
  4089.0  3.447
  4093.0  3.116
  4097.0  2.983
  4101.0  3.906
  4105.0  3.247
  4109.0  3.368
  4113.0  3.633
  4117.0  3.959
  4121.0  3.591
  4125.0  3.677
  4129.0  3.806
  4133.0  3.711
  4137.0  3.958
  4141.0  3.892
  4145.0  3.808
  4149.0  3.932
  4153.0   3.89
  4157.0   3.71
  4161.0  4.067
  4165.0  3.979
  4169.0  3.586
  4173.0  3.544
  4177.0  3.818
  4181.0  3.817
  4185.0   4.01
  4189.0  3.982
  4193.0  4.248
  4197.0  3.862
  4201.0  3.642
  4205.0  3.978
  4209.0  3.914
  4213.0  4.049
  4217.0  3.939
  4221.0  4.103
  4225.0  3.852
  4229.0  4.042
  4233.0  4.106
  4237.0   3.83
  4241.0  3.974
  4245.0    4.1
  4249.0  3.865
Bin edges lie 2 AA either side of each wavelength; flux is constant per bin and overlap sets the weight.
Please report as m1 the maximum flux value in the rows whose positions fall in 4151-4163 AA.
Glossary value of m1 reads 4.067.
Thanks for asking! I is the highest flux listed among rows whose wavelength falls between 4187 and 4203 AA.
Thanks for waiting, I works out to 4.248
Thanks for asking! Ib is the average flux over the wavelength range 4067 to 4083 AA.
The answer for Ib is 4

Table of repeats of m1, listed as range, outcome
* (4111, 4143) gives 3.959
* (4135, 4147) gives 3.958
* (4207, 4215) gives 4.049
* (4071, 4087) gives 4.088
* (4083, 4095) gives 3.69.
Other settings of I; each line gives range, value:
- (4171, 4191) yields 4.01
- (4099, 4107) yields 3.906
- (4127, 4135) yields 3.806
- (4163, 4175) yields 3.979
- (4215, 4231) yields 4.103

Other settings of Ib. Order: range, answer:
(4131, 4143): 3.85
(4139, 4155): 3.88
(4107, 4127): 3.65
